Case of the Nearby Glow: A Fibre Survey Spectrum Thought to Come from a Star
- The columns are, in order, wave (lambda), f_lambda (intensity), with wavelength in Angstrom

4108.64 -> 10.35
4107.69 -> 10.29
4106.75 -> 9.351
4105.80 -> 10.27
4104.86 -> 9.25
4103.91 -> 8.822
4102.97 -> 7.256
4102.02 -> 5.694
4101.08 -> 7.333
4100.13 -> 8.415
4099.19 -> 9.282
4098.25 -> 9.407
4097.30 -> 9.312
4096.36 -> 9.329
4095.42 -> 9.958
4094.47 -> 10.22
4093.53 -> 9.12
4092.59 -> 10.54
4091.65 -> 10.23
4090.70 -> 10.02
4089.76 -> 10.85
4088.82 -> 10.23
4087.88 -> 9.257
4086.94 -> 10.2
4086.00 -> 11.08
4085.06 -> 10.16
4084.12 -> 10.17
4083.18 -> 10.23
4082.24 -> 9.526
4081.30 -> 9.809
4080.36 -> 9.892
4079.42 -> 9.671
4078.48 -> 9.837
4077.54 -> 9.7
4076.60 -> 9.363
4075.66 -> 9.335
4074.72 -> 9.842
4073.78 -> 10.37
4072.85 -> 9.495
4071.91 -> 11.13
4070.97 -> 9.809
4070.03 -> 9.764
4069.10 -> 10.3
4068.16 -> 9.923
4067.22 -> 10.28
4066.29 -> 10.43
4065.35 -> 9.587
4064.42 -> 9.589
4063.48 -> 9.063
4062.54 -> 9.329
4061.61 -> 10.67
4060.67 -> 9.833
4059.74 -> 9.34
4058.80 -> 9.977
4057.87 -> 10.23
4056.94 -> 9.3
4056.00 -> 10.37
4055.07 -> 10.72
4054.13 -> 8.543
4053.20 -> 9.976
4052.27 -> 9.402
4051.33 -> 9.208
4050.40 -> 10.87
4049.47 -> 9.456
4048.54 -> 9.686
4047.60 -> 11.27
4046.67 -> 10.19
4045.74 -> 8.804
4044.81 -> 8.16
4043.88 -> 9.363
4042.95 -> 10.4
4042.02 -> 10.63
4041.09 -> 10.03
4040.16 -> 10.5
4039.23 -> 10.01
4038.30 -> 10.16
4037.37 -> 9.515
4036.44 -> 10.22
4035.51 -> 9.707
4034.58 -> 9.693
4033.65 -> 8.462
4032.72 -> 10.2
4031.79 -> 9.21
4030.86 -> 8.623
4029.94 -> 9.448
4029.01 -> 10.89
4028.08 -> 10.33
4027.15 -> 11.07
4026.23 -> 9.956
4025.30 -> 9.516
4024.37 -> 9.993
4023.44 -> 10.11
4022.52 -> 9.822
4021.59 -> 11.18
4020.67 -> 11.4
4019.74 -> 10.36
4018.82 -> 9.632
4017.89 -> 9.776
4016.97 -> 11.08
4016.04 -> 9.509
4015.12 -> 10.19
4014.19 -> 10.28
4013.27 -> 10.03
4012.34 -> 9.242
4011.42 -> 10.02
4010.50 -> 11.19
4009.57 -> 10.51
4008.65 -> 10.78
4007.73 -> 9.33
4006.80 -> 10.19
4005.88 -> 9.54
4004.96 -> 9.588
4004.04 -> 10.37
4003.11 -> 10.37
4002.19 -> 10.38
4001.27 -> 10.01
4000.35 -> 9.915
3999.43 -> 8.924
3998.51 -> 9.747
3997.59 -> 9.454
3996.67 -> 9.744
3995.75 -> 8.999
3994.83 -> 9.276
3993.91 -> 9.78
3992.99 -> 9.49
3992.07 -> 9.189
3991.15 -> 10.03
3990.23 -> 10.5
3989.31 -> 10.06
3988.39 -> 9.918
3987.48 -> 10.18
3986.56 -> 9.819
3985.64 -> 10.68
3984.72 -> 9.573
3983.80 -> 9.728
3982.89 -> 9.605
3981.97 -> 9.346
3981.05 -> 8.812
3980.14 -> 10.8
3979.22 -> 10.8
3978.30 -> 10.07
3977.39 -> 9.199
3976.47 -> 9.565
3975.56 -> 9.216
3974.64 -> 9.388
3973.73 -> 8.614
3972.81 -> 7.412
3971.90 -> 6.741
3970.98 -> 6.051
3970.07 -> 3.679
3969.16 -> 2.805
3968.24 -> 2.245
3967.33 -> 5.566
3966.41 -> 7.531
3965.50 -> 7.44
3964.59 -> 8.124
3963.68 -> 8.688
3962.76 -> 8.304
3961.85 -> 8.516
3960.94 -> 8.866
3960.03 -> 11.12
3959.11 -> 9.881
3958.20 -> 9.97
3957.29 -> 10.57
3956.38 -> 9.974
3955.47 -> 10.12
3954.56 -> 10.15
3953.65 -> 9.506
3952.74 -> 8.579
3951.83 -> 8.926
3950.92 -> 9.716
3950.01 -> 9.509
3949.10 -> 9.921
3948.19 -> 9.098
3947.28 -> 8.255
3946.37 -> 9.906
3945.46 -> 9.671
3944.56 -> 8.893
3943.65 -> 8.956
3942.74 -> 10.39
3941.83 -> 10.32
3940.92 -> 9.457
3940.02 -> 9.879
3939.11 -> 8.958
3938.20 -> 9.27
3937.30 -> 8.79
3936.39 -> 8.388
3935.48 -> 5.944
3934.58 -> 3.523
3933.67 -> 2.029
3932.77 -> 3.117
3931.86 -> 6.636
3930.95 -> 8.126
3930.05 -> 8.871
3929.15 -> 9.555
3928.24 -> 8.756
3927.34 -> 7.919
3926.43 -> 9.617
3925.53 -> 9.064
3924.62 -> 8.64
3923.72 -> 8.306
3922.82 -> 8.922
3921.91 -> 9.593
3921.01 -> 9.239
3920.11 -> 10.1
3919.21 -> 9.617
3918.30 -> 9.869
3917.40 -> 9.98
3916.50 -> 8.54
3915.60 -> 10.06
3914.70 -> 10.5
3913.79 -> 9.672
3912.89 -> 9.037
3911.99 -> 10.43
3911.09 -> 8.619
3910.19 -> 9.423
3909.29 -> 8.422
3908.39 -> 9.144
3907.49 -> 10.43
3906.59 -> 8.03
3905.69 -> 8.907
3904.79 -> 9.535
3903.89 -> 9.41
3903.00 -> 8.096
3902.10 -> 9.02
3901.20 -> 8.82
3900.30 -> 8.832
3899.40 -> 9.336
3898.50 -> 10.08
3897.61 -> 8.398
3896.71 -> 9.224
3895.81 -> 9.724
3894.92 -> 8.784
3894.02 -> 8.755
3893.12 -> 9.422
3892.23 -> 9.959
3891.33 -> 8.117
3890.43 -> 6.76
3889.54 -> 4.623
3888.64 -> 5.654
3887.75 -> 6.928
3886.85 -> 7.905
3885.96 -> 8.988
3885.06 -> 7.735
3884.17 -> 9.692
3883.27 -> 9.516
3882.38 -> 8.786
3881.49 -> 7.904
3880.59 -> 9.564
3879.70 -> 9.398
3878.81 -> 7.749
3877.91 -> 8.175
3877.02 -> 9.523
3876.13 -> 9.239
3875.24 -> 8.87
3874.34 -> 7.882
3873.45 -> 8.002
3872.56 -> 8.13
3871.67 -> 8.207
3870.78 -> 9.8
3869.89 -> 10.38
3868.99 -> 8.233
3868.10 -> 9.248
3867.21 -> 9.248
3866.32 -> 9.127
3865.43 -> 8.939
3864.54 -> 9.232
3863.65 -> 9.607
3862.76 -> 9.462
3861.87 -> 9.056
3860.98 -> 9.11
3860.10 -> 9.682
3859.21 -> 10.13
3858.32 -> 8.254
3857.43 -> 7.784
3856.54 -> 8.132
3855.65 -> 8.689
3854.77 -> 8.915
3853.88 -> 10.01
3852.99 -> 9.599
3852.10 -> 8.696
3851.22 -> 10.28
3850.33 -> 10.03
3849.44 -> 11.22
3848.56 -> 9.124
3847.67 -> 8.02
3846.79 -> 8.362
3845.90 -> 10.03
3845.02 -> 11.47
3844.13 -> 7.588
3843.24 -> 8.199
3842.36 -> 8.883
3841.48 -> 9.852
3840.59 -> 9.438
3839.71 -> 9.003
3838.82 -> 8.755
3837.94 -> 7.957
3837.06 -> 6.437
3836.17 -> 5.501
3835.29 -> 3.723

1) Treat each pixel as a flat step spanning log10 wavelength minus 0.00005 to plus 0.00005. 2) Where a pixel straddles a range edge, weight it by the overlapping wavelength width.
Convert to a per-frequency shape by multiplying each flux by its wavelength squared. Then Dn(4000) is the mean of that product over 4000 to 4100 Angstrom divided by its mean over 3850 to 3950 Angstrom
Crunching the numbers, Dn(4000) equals 1.22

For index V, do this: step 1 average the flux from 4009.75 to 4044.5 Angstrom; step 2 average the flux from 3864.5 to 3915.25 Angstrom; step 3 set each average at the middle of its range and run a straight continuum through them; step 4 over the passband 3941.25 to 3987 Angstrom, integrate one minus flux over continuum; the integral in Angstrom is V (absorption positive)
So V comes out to 3.2 Angstrom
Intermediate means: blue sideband 8.8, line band 8.81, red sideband 10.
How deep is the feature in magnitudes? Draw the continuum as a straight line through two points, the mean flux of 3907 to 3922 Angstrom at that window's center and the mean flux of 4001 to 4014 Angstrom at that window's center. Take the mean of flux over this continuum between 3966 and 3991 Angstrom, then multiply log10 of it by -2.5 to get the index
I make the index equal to 0.18 mag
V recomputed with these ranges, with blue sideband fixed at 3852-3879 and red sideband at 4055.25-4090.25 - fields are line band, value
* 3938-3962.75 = -0.5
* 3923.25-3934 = 1.9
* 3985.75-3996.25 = -0.2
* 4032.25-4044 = -0.2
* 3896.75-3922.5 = -0.4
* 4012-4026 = -0.7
